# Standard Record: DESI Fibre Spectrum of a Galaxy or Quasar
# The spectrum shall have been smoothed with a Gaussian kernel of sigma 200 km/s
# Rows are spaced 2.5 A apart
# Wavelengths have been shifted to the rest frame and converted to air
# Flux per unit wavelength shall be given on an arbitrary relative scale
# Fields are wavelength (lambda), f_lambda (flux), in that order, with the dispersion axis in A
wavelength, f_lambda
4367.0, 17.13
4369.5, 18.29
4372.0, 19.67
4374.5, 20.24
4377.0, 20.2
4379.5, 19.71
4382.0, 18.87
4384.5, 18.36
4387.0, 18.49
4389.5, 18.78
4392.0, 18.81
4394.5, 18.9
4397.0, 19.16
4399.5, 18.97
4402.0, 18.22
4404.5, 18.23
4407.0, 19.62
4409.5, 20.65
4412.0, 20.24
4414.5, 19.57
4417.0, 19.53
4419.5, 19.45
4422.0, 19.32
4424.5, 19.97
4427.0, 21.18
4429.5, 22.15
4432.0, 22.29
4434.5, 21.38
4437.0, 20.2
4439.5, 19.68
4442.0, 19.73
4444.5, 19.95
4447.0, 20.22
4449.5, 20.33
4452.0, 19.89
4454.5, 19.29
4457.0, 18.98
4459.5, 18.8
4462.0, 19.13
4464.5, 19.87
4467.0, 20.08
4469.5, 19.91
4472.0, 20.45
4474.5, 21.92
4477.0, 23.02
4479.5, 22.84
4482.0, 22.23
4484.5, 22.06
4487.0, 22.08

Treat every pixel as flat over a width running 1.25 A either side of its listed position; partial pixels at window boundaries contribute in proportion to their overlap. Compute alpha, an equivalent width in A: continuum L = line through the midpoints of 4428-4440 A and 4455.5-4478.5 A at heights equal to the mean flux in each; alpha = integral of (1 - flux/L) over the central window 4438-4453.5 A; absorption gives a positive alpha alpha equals 0.7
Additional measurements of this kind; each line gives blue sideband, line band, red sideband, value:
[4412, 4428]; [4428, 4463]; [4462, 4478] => 0.20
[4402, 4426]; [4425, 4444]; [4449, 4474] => -1.20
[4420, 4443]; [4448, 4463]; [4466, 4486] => 1.22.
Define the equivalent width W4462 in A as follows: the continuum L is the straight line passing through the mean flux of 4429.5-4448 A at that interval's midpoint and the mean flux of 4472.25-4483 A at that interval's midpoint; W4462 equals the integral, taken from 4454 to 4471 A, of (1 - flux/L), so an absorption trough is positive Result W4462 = 1.7 A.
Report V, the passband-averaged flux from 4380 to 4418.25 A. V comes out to 19.1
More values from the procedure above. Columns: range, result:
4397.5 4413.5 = 19.3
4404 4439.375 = 20.3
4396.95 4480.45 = 20.1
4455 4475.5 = 19.8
